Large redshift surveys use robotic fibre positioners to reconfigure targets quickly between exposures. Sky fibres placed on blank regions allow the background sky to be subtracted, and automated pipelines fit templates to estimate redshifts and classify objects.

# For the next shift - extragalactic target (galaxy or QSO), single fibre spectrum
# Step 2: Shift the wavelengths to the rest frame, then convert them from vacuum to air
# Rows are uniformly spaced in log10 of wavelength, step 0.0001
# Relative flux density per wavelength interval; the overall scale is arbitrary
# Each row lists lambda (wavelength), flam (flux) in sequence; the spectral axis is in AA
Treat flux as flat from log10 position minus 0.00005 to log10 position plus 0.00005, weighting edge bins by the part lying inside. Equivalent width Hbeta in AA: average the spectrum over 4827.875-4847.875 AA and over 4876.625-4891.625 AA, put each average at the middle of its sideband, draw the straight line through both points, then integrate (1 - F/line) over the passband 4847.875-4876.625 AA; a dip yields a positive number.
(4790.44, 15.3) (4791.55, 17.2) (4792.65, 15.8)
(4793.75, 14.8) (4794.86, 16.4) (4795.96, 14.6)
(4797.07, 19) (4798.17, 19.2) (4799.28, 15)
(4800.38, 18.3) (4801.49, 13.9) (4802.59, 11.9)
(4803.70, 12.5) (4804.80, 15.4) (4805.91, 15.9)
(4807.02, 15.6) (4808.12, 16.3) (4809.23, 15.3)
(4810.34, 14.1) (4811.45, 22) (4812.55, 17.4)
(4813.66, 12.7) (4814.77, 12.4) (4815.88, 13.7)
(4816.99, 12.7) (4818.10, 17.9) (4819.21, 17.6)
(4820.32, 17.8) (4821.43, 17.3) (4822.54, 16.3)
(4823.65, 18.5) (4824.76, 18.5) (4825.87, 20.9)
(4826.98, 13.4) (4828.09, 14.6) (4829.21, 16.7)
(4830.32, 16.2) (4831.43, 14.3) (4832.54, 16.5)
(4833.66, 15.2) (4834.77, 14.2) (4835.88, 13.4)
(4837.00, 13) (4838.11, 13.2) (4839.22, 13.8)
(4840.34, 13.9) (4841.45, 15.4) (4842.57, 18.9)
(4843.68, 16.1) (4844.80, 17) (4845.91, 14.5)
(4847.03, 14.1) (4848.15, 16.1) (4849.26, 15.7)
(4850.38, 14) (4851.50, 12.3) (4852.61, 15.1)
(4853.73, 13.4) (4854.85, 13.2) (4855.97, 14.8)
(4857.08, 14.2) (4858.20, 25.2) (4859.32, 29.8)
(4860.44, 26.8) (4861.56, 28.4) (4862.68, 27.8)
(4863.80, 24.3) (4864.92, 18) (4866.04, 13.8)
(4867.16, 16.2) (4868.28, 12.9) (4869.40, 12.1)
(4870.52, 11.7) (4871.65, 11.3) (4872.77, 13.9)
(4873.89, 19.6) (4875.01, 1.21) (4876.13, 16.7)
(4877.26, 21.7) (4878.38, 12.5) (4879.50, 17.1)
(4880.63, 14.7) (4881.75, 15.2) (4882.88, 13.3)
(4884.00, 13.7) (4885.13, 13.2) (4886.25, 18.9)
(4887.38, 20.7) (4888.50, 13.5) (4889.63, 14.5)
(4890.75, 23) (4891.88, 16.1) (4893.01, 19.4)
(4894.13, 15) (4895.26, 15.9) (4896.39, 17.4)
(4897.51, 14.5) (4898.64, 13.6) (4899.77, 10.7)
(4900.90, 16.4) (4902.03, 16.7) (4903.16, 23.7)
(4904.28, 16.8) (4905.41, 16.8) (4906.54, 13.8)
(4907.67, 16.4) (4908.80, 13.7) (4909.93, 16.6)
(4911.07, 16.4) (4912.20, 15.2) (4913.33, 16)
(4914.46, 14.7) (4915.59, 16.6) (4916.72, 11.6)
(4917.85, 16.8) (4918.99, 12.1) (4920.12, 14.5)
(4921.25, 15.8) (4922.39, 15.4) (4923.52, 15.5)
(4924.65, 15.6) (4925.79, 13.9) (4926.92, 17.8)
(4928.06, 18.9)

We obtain -2.1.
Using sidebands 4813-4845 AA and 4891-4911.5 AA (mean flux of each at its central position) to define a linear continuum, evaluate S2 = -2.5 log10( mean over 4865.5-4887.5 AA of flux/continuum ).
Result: 0.11 mag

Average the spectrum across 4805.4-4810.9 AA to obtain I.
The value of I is 15.4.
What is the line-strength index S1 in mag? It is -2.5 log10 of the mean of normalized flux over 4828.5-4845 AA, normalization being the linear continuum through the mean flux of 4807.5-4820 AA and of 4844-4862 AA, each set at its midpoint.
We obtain 0.12 mag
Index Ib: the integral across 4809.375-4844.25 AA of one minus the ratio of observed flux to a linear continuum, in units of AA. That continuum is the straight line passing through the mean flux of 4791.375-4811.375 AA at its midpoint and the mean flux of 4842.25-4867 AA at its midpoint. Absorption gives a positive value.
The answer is 2.4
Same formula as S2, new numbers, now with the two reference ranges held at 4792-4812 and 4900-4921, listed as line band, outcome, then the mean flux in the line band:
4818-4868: -0.08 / 17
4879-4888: 0.00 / 15.8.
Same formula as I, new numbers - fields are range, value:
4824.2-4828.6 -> 16.9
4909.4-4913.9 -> 16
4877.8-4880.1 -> 14.9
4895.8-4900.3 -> 14.1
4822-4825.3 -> 17.8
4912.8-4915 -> 15.4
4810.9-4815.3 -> 16.2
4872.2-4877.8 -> 14.6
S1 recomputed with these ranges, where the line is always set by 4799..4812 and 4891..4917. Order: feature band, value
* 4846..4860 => -0.05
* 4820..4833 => -0.07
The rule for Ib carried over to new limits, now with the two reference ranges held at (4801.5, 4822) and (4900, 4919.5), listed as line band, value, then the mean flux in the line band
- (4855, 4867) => -4.7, 21.8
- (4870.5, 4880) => 1.0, 14.1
